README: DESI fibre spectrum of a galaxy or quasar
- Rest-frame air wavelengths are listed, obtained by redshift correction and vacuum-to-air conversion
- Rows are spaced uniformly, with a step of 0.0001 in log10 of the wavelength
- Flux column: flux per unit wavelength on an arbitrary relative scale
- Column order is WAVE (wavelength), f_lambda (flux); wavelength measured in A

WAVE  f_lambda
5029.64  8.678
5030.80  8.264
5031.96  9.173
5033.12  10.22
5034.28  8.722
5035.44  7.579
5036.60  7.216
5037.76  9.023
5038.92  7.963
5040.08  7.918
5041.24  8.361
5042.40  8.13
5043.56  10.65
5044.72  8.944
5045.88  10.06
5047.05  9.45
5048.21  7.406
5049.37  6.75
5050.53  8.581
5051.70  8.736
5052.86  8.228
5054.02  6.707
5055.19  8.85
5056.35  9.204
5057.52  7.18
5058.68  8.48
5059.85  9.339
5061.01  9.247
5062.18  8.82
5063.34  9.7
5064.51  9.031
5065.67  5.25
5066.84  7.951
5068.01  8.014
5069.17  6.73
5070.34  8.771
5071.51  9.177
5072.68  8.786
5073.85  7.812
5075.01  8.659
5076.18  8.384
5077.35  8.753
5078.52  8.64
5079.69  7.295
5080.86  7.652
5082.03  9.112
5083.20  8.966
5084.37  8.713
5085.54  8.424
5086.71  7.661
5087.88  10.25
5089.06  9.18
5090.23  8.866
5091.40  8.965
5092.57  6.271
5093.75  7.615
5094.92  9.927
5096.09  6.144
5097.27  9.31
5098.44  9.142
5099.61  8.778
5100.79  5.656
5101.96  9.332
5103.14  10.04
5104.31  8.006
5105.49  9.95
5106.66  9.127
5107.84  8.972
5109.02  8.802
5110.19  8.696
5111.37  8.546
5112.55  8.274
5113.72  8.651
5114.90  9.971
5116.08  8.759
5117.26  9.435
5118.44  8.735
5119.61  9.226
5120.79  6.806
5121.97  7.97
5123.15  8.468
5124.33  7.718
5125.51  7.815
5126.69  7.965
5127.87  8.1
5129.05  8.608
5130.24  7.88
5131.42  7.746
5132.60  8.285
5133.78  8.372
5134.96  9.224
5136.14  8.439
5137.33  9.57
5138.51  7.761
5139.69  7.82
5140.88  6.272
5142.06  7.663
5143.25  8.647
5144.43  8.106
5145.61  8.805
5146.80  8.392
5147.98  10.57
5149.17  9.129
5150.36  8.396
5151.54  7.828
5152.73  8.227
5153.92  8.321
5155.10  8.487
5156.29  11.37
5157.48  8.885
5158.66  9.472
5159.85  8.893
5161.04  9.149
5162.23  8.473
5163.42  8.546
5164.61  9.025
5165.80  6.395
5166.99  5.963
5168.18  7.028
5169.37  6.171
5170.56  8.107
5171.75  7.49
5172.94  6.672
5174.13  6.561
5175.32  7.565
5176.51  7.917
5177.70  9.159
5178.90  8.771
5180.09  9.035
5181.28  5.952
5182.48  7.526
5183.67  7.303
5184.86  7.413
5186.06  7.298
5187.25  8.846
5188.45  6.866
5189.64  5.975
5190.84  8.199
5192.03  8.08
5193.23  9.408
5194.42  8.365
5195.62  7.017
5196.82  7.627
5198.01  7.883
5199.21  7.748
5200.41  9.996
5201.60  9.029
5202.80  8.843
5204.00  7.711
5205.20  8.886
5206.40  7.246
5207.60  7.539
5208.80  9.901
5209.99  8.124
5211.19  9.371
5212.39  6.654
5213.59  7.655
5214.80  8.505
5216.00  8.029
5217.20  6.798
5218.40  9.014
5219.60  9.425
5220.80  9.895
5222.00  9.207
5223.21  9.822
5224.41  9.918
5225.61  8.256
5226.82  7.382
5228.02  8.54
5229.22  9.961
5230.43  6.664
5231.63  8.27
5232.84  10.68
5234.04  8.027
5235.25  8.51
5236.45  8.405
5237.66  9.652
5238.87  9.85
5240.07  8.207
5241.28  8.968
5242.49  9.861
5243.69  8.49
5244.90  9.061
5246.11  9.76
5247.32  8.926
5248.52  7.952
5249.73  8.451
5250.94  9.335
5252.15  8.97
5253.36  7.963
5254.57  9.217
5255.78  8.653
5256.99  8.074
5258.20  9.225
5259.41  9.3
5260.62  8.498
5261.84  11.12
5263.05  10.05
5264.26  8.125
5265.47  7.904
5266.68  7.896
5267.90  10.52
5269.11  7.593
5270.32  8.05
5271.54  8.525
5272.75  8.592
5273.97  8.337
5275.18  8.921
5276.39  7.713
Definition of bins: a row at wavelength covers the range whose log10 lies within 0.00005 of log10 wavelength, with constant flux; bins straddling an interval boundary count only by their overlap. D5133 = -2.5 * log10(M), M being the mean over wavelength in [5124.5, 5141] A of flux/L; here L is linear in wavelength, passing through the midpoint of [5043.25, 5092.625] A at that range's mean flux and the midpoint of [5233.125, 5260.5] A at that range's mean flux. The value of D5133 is 0.057 mag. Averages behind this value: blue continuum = 8.47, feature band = 8.17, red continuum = 8.87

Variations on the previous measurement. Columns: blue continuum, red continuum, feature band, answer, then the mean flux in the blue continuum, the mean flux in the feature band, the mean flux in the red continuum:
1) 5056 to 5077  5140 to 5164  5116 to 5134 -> 0.045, 8.36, 8.23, 8.67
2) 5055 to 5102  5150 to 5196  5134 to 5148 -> -0.034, 8.38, 8.35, 7.95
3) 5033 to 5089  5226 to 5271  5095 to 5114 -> -0.013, 8.44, 8.63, 8.81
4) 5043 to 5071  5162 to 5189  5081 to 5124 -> -0.069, 8.42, 8.62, 7.56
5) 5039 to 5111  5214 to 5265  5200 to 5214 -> 0.049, 8.48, 8.41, 8.87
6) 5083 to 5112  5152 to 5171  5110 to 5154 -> 0.004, 8.61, 8.4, 8.28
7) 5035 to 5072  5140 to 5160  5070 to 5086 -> -0.009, 8.36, 8.51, 8.66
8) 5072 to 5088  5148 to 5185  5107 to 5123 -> -0.047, 8.46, 8.68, 8.09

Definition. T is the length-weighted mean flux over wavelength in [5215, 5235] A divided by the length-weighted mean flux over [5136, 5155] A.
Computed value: 1.0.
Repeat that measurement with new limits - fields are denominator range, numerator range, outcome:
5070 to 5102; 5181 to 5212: 0.95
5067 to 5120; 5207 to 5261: 1.02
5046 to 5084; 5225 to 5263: 1.06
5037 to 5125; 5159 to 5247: 0.97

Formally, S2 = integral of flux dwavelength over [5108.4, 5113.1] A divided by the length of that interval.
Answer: 8.58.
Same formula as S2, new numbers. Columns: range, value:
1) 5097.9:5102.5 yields 8.21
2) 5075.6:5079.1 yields 8.59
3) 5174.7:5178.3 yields 8.21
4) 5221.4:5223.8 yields 9.49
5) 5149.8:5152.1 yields 8.13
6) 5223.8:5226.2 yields 9.12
